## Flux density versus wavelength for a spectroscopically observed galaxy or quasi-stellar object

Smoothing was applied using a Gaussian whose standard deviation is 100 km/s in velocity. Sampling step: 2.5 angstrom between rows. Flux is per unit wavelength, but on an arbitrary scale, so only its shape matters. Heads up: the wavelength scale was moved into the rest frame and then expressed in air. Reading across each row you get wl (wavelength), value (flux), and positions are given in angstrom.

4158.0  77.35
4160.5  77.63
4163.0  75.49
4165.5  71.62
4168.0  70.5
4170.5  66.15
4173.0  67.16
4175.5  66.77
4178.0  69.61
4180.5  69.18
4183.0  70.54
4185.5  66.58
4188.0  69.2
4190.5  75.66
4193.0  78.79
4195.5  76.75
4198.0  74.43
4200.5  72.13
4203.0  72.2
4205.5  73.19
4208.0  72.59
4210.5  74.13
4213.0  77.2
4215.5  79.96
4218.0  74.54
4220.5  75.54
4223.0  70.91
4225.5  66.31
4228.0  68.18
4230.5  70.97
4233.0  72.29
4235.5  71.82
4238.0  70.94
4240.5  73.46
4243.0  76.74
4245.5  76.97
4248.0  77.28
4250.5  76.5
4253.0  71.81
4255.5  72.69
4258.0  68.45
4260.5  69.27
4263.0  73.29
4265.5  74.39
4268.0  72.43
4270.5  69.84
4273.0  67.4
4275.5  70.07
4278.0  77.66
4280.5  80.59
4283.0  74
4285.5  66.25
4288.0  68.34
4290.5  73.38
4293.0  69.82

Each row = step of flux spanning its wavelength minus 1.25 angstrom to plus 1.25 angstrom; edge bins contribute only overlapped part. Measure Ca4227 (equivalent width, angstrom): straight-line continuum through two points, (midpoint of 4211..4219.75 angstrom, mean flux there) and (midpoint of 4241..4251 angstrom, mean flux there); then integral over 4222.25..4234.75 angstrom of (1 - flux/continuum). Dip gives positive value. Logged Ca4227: 1.1 angstrom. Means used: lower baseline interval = 76.9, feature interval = 69.8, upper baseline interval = 76.6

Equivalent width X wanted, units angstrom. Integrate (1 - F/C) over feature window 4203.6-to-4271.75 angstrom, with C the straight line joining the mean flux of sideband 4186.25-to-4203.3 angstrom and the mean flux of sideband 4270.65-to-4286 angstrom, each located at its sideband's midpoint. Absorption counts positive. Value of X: 0.4 angstrom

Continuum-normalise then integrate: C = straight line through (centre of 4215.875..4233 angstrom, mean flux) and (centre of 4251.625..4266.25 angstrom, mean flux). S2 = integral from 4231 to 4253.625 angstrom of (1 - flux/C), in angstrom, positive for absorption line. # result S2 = -0.8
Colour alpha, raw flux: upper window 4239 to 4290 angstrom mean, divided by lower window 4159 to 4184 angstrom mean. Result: 1.0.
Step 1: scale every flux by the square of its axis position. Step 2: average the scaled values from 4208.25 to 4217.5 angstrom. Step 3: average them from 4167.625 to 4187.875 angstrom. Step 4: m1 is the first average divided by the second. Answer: 1.1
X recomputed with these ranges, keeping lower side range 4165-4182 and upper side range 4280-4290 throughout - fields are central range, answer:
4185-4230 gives -2.4 angstrom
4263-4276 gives 0.0 angstrom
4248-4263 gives -0.3 angstrom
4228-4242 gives -0.3 angstrom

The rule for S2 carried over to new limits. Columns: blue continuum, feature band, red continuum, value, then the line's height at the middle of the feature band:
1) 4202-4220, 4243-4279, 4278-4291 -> 0.4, 73.6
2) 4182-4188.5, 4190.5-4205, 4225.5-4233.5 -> -1.2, 68.9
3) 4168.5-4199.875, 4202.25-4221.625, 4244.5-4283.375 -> -0.9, 71.7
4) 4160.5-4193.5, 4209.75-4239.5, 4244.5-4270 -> -0.2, 72.1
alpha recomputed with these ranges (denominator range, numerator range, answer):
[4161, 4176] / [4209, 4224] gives 1.07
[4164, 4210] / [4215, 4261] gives 1.02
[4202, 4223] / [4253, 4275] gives 0.95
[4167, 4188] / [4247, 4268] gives 1.07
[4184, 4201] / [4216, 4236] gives 0.98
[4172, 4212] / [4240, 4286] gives 1.02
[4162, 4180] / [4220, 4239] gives 1.02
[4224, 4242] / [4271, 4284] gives 1.04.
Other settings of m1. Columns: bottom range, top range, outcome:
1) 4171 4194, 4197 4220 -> 1.08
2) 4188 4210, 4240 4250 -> 1.05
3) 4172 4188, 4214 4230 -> 1.08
